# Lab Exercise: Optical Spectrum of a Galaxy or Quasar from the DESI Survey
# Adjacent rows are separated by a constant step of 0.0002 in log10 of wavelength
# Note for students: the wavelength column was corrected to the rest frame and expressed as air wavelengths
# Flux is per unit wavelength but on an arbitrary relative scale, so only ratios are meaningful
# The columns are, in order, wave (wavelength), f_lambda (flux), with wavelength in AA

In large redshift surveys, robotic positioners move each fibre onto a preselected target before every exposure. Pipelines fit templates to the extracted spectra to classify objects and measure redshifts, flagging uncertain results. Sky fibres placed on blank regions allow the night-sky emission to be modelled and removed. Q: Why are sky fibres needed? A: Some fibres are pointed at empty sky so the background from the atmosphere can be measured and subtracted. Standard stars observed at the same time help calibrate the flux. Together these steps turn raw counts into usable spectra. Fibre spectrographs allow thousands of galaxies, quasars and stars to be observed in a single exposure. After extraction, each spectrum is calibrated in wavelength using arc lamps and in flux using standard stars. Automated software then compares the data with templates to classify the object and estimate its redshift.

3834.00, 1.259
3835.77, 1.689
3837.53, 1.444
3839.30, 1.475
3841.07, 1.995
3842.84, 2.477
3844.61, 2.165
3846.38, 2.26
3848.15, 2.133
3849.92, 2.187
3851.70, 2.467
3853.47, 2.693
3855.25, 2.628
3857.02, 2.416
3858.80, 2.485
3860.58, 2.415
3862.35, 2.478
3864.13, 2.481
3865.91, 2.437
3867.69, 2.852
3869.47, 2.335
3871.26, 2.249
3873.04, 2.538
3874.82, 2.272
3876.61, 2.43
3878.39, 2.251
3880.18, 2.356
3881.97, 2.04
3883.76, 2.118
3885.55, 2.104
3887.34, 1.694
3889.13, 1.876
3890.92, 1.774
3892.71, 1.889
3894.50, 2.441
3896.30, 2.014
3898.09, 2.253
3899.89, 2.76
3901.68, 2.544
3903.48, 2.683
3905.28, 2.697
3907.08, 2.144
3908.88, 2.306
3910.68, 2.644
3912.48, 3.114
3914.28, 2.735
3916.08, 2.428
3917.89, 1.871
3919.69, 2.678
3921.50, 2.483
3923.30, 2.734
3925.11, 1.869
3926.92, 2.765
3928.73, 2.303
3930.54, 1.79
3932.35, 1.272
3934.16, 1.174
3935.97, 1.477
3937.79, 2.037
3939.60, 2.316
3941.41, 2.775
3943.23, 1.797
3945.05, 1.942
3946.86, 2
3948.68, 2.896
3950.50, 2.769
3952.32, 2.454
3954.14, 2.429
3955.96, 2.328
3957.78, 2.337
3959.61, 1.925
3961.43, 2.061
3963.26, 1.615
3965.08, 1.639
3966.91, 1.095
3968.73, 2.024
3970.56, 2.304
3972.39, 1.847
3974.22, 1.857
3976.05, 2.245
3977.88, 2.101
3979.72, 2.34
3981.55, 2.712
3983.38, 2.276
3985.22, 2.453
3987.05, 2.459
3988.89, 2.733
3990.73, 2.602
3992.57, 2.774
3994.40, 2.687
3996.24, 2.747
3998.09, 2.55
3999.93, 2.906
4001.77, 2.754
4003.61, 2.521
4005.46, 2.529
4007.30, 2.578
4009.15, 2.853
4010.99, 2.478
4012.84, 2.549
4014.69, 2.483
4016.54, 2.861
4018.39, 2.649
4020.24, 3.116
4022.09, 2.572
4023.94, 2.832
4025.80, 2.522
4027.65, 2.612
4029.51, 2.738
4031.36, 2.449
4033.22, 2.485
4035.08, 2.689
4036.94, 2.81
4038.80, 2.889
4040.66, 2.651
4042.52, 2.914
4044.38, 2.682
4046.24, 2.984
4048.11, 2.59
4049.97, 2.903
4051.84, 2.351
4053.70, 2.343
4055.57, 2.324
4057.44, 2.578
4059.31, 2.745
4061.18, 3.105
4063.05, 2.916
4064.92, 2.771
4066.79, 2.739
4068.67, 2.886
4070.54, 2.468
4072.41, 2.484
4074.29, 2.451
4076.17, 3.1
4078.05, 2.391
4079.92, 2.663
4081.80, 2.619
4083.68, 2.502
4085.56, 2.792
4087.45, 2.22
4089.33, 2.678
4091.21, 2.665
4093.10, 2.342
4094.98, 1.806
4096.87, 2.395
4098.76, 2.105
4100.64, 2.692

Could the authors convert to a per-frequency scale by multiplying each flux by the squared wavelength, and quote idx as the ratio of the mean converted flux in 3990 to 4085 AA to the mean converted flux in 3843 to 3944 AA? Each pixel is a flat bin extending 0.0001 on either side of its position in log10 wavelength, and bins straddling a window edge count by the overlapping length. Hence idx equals 1.26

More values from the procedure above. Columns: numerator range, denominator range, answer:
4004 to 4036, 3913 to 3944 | 1.28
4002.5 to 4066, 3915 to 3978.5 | 1.33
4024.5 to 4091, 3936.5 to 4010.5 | 1.19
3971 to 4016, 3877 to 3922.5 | 1.13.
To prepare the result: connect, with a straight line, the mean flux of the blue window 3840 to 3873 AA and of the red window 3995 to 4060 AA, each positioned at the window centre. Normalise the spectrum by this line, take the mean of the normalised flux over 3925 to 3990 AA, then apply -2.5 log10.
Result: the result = 0.20 mag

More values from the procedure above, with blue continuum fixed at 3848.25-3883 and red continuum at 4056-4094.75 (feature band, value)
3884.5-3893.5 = 0.287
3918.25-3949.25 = 0.171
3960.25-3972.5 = 0.367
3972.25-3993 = 0.072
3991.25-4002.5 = -0.074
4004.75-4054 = -0.037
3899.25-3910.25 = -0.029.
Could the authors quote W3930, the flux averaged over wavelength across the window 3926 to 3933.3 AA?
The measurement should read 2.03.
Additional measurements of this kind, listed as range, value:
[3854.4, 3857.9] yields 2.53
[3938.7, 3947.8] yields 2.17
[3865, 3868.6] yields 2.64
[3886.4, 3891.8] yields 1.78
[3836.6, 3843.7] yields 1.85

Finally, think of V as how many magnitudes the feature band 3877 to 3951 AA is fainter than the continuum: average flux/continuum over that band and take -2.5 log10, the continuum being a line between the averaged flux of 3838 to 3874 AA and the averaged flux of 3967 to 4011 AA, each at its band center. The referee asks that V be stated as 0.07 mag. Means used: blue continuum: 2.35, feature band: 2.24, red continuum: 2.45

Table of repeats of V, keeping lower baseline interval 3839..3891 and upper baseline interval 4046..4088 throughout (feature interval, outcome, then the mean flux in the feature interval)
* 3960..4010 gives 0.07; 2.34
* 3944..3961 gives 0.05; 2.33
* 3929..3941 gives 0.34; 1.76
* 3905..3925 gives -0.06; 2.5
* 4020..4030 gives -0.05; 2.7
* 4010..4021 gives -0.05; 2.68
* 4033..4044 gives -0.06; 2.75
